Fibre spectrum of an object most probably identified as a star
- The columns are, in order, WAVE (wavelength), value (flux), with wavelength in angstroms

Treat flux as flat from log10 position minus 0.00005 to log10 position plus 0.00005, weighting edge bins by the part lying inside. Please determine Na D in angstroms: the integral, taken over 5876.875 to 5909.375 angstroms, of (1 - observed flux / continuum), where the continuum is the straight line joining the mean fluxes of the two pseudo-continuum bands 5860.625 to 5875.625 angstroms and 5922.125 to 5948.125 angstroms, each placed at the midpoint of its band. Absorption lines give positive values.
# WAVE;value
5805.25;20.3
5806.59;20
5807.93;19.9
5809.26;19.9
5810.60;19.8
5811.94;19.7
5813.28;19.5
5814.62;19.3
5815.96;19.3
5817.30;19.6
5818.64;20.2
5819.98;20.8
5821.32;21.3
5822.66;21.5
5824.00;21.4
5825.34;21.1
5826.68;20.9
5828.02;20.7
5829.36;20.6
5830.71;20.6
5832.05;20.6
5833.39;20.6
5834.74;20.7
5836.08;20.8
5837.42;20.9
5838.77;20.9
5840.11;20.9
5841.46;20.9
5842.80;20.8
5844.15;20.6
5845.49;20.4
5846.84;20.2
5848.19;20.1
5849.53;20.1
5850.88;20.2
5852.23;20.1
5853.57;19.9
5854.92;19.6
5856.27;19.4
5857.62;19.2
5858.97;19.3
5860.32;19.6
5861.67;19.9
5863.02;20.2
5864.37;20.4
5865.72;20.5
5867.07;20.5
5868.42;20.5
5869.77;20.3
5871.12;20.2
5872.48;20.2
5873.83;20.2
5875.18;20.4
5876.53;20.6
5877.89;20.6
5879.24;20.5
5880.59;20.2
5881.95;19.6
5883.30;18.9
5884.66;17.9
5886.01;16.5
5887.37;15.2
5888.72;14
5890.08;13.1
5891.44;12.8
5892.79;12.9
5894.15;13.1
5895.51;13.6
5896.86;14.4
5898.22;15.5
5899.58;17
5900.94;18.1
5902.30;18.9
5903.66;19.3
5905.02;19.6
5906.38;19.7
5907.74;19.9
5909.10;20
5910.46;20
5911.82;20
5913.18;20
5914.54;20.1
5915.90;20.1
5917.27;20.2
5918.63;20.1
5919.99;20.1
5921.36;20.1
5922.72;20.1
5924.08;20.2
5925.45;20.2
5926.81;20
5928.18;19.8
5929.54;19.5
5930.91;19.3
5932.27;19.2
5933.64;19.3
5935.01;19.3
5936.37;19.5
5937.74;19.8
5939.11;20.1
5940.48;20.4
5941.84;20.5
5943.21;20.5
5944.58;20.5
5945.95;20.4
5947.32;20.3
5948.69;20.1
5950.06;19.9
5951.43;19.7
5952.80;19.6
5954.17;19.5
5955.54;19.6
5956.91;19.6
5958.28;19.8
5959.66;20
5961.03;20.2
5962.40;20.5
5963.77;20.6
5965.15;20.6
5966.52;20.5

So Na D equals 4.9 angstroms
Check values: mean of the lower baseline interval 20.3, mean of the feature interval 17.1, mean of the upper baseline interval 19.9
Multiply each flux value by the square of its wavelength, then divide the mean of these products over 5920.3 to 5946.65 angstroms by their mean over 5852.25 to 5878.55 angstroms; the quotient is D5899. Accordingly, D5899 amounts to 1.02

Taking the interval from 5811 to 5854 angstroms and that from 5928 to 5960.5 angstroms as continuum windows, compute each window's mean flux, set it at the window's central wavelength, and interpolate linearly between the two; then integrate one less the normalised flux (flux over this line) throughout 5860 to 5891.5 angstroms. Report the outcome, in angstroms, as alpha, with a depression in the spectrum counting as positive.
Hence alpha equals 1.96 angstroms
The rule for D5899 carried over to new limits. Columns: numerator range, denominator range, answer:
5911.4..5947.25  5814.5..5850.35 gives 1.00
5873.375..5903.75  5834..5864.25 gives 0.85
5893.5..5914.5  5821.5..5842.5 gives 0.88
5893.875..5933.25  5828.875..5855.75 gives 0.95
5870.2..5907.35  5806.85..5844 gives 0.88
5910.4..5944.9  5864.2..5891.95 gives 1.08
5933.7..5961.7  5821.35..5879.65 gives 1.01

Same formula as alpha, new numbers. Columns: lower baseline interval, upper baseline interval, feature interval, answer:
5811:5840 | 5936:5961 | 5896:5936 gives 1.68 angstroms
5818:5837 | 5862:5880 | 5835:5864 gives 0.59 angstroms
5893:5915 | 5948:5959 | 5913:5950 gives -2.08 angstroms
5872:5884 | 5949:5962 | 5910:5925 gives -0.10 angstroms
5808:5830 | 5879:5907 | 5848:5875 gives -2.70 angstroms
